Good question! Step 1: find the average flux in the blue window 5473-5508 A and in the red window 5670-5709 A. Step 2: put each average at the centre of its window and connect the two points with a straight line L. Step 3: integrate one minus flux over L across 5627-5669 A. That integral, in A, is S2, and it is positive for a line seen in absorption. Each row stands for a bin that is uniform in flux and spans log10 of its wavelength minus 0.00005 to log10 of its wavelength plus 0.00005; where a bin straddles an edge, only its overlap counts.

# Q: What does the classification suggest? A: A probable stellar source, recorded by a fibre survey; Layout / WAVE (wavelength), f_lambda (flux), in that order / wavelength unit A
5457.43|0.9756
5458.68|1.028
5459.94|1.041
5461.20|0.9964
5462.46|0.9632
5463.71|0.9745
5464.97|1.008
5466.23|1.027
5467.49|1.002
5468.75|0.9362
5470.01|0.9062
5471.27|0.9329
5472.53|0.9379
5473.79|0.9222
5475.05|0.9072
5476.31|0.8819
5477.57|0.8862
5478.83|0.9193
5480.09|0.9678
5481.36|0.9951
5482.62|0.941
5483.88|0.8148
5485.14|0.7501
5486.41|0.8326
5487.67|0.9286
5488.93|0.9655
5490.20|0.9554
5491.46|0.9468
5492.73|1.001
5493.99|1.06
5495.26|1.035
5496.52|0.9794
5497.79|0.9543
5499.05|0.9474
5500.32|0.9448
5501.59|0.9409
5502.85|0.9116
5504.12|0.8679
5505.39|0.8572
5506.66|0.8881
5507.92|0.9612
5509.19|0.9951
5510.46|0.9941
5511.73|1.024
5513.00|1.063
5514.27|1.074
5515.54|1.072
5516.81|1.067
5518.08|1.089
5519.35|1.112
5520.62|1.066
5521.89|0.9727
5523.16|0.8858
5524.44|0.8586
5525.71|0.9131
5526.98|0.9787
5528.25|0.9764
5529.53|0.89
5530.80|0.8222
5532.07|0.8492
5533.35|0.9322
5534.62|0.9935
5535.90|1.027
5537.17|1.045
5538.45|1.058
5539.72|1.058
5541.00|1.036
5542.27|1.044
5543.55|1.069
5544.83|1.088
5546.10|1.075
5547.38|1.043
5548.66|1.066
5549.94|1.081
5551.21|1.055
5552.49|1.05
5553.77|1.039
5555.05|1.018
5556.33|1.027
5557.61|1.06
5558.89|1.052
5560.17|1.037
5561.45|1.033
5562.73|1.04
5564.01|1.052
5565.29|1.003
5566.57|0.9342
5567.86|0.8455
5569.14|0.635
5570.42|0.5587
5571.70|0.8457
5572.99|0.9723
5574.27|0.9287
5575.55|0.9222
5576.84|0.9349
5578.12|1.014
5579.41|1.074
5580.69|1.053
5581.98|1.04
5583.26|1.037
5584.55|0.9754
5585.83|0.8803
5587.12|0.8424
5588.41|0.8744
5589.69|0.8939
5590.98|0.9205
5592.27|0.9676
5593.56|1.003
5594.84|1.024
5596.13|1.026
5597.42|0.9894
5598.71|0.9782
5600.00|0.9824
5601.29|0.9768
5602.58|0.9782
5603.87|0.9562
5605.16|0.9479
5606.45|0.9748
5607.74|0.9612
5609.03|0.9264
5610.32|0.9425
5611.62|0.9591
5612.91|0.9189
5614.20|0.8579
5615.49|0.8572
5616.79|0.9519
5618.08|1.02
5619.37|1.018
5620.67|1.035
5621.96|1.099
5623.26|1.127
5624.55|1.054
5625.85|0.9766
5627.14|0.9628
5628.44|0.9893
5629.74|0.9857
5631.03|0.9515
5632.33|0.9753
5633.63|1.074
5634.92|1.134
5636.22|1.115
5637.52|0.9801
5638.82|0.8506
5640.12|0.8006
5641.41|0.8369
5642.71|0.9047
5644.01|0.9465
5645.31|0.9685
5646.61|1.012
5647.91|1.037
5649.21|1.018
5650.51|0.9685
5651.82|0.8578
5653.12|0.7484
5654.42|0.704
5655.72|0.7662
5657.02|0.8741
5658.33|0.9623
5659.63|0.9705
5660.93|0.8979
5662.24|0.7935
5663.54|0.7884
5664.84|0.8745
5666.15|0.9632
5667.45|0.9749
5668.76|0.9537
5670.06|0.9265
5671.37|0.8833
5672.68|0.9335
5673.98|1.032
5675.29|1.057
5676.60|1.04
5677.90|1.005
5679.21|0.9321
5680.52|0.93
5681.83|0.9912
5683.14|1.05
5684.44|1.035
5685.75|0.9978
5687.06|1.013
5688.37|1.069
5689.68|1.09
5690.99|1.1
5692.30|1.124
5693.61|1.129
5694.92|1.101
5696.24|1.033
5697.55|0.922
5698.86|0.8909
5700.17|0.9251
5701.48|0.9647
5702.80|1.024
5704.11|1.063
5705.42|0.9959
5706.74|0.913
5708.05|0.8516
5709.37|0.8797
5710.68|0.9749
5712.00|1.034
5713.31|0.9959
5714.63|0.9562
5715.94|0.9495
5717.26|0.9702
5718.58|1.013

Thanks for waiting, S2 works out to 2.4 A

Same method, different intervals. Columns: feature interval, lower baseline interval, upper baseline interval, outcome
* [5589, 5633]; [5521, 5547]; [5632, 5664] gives -1.7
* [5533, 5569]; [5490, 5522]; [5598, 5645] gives -1.5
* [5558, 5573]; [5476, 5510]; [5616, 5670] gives 0.4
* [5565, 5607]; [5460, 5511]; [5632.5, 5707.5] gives 0.7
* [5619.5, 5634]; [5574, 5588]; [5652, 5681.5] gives -1.2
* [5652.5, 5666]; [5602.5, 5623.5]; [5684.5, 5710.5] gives 2.0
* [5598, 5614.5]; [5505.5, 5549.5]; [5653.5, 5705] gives 0.5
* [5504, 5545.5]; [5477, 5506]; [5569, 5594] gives -2.8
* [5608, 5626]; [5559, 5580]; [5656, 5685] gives -0.8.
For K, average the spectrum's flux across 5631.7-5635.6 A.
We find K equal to 1.06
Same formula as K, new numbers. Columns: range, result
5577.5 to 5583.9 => 1.04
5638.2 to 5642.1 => 0.831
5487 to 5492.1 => 0.948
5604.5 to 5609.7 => 0.954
